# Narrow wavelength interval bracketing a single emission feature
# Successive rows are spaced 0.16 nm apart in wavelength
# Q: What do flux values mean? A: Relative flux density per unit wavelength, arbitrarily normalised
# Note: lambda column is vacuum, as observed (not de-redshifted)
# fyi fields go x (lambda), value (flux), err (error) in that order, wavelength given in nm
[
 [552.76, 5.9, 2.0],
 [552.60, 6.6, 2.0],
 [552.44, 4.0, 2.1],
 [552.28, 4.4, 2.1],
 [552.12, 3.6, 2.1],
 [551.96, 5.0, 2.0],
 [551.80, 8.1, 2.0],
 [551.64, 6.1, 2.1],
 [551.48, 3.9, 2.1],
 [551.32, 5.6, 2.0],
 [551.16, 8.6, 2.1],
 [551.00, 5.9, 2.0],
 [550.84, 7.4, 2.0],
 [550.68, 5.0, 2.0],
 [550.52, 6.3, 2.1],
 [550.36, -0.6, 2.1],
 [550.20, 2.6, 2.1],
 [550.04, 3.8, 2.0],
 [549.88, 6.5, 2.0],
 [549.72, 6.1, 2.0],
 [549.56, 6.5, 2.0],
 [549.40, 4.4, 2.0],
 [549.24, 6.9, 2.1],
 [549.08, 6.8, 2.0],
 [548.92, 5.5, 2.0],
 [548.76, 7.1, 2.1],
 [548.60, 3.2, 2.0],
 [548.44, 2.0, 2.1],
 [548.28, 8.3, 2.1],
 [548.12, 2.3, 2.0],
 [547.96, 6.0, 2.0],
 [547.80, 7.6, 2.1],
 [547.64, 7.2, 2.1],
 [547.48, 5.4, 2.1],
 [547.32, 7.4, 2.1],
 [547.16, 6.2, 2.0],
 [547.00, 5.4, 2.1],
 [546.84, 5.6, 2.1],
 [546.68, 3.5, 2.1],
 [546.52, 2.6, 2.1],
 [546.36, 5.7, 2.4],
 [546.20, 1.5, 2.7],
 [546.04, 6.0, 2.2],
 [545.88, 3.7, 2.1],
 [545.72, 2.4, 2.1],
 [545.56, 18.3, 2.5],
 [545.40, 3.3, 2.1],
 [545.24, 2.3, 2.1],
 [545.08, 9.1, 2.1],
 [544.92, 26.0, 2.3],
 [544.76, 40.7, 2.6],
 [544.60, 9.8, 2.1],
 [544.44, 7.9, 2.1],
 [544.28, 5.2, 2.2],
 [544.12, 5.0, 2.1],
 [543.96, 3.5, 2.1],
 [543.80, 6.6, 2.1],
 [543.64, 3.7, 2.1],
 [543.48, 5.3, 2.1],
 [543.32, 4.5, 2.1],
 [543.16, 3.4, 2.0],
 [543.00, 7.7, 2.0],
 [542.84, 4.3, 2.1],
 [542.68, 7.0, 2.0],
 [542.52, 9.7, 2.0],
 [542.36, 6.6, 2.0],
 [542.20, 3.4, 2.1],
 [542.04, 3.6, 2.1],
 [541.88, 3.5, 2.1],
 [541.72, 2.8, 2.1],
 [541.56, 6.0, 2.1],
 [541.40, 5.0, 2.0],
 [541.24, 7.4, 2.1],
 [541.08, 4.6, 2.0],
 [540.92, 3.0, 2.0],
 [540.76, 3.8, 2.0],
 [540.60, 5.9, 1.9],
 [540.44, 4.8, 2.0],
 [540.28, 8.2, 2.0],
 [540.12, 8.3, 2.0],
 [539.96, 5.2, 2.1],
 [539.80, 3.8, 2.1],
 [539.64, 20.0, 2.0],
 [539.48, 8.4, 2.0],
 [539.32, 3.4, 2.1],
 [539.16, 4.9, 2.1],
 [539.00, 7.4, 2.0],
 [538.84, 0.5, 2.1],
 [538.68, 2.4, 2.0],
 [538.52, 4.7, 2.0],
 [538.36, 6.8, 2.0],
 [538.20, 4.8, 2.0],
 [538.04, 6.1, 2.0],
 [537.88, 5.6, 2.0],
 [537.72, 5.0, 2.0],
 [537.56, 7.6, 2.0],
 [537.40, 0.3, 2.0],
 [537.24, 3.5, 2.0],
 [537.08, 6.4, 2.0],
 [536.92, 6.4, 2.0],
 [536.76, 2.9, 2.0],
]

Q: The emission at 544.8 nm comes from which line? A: [O III]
